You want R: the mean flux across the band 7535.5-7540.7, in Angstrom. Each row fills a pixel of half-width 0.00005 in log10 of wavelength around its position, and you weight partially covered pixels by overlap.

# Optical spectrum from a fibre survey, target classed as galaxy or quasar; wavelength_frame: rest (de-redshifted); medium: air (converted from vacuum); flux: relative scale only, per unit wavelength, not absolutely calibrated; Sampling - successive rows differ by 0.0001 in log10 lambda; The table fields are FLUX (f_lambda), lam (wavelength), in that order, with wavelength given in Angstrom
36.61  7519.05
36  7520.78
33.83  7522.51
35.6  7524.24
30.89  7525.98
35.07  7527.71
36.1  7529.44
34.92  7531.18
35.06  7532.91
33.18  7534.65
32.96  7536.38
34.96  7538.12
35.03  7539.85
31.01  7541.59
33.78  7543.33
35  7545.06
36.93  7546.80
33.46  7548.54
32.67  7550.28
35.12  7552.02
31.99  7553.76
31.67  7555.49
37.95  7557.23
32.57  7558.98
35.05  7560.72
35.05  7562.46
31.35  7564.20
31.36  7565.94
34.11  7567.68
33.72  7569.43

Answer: 34.4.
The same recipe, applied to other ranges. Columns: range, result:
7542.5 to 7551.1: 34.4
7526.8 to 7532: 35.3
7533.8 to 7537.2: 33.1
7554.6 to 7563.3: 34.5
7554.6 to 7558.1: 34.9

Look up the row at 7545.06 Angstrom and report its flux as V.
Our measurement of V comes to 35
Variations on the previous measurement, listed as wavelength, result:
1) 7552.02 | 35.12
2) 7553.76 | 31.99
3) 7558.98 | 32.57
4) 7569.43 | 33.72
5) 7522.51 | 33.83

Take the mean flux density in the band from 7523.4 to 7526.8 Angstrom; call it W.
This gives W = 33.2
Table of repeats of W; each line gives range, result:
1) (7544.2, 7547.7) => 35.9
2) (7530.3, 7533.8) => 34.9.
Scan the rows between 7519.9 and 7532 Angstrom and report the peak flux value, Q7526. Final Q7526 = 36.1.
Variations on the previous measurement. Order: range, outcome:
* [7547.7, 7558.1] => 37.95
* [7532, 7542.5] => 35.06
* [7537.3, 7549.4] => 36.93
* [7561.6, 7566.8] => 35.05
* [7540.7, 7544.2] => 33.78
